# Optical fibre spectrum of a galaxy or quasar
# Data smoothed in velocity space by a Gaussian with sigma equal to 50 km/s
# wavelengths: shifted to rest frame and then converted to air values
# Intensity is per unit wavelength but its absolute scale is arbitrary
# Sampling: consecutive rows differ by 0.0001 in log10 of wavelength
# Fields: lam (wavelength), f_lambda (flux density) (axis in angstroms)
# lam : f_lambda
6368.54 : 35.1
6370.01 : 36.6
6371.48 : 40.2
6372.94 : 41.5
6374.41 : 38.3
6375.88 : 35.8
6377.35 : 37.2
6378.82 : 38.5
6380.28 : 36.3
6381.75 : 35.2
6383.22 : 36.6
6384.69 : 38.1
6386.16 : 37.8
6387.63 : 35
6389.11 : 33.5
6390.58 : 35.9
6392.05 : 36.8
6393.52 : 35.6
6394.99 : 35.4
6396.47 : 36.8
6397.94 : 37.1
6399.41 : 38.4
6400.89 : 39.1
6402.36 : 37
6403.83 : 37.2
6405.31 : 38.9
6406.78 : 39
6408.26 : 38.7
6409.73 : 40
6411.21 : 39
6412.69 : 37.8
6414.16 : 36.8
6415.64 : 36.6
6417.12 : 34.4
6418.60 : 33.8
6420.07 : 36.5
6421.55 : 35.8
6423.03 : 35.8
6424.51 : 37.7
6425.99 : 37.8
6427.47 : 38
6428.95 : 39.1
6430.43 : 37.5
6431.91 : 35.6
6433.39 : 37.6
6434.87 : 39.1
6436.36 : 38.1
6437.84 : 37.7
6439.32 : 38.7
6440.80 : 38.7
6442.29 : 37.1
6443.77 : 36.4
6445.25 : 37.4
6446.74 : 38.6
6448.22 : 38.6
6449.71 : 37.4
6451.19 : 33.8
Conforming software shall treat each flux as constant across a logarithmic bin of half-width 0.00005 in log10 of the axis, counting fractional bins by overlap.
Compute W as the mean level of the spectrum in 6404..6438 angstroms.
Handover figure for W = 37.4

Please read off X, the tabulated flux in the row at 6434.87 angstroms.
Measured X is 39.1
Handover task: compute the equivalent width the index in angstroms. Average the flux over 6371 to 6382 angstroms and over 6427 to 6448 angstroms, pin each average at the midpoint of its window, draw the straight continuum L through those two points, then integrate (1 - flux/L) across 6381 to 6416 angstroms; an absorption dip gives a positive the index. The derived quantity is 0.7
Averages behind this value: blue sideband 38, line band 37.2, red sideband 37.9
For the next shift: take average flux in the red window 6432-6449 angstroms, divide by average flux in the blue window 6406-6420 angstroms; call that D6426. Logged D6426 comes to 1.02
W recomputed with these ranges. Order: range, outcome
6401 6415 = 38.3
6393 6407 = 37.4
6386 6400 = 36.1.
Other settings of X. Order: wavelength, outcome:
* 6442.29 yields 37.1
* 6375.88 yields 35.8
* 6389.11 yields 33.5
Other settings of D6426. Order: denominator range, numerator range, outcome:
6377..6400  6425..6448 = 1.04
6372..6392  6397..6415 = 1.04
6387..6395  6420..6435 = 1.05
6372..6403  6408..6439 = 1.01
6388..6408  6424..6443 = 1.02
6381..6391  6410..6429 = 1.02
